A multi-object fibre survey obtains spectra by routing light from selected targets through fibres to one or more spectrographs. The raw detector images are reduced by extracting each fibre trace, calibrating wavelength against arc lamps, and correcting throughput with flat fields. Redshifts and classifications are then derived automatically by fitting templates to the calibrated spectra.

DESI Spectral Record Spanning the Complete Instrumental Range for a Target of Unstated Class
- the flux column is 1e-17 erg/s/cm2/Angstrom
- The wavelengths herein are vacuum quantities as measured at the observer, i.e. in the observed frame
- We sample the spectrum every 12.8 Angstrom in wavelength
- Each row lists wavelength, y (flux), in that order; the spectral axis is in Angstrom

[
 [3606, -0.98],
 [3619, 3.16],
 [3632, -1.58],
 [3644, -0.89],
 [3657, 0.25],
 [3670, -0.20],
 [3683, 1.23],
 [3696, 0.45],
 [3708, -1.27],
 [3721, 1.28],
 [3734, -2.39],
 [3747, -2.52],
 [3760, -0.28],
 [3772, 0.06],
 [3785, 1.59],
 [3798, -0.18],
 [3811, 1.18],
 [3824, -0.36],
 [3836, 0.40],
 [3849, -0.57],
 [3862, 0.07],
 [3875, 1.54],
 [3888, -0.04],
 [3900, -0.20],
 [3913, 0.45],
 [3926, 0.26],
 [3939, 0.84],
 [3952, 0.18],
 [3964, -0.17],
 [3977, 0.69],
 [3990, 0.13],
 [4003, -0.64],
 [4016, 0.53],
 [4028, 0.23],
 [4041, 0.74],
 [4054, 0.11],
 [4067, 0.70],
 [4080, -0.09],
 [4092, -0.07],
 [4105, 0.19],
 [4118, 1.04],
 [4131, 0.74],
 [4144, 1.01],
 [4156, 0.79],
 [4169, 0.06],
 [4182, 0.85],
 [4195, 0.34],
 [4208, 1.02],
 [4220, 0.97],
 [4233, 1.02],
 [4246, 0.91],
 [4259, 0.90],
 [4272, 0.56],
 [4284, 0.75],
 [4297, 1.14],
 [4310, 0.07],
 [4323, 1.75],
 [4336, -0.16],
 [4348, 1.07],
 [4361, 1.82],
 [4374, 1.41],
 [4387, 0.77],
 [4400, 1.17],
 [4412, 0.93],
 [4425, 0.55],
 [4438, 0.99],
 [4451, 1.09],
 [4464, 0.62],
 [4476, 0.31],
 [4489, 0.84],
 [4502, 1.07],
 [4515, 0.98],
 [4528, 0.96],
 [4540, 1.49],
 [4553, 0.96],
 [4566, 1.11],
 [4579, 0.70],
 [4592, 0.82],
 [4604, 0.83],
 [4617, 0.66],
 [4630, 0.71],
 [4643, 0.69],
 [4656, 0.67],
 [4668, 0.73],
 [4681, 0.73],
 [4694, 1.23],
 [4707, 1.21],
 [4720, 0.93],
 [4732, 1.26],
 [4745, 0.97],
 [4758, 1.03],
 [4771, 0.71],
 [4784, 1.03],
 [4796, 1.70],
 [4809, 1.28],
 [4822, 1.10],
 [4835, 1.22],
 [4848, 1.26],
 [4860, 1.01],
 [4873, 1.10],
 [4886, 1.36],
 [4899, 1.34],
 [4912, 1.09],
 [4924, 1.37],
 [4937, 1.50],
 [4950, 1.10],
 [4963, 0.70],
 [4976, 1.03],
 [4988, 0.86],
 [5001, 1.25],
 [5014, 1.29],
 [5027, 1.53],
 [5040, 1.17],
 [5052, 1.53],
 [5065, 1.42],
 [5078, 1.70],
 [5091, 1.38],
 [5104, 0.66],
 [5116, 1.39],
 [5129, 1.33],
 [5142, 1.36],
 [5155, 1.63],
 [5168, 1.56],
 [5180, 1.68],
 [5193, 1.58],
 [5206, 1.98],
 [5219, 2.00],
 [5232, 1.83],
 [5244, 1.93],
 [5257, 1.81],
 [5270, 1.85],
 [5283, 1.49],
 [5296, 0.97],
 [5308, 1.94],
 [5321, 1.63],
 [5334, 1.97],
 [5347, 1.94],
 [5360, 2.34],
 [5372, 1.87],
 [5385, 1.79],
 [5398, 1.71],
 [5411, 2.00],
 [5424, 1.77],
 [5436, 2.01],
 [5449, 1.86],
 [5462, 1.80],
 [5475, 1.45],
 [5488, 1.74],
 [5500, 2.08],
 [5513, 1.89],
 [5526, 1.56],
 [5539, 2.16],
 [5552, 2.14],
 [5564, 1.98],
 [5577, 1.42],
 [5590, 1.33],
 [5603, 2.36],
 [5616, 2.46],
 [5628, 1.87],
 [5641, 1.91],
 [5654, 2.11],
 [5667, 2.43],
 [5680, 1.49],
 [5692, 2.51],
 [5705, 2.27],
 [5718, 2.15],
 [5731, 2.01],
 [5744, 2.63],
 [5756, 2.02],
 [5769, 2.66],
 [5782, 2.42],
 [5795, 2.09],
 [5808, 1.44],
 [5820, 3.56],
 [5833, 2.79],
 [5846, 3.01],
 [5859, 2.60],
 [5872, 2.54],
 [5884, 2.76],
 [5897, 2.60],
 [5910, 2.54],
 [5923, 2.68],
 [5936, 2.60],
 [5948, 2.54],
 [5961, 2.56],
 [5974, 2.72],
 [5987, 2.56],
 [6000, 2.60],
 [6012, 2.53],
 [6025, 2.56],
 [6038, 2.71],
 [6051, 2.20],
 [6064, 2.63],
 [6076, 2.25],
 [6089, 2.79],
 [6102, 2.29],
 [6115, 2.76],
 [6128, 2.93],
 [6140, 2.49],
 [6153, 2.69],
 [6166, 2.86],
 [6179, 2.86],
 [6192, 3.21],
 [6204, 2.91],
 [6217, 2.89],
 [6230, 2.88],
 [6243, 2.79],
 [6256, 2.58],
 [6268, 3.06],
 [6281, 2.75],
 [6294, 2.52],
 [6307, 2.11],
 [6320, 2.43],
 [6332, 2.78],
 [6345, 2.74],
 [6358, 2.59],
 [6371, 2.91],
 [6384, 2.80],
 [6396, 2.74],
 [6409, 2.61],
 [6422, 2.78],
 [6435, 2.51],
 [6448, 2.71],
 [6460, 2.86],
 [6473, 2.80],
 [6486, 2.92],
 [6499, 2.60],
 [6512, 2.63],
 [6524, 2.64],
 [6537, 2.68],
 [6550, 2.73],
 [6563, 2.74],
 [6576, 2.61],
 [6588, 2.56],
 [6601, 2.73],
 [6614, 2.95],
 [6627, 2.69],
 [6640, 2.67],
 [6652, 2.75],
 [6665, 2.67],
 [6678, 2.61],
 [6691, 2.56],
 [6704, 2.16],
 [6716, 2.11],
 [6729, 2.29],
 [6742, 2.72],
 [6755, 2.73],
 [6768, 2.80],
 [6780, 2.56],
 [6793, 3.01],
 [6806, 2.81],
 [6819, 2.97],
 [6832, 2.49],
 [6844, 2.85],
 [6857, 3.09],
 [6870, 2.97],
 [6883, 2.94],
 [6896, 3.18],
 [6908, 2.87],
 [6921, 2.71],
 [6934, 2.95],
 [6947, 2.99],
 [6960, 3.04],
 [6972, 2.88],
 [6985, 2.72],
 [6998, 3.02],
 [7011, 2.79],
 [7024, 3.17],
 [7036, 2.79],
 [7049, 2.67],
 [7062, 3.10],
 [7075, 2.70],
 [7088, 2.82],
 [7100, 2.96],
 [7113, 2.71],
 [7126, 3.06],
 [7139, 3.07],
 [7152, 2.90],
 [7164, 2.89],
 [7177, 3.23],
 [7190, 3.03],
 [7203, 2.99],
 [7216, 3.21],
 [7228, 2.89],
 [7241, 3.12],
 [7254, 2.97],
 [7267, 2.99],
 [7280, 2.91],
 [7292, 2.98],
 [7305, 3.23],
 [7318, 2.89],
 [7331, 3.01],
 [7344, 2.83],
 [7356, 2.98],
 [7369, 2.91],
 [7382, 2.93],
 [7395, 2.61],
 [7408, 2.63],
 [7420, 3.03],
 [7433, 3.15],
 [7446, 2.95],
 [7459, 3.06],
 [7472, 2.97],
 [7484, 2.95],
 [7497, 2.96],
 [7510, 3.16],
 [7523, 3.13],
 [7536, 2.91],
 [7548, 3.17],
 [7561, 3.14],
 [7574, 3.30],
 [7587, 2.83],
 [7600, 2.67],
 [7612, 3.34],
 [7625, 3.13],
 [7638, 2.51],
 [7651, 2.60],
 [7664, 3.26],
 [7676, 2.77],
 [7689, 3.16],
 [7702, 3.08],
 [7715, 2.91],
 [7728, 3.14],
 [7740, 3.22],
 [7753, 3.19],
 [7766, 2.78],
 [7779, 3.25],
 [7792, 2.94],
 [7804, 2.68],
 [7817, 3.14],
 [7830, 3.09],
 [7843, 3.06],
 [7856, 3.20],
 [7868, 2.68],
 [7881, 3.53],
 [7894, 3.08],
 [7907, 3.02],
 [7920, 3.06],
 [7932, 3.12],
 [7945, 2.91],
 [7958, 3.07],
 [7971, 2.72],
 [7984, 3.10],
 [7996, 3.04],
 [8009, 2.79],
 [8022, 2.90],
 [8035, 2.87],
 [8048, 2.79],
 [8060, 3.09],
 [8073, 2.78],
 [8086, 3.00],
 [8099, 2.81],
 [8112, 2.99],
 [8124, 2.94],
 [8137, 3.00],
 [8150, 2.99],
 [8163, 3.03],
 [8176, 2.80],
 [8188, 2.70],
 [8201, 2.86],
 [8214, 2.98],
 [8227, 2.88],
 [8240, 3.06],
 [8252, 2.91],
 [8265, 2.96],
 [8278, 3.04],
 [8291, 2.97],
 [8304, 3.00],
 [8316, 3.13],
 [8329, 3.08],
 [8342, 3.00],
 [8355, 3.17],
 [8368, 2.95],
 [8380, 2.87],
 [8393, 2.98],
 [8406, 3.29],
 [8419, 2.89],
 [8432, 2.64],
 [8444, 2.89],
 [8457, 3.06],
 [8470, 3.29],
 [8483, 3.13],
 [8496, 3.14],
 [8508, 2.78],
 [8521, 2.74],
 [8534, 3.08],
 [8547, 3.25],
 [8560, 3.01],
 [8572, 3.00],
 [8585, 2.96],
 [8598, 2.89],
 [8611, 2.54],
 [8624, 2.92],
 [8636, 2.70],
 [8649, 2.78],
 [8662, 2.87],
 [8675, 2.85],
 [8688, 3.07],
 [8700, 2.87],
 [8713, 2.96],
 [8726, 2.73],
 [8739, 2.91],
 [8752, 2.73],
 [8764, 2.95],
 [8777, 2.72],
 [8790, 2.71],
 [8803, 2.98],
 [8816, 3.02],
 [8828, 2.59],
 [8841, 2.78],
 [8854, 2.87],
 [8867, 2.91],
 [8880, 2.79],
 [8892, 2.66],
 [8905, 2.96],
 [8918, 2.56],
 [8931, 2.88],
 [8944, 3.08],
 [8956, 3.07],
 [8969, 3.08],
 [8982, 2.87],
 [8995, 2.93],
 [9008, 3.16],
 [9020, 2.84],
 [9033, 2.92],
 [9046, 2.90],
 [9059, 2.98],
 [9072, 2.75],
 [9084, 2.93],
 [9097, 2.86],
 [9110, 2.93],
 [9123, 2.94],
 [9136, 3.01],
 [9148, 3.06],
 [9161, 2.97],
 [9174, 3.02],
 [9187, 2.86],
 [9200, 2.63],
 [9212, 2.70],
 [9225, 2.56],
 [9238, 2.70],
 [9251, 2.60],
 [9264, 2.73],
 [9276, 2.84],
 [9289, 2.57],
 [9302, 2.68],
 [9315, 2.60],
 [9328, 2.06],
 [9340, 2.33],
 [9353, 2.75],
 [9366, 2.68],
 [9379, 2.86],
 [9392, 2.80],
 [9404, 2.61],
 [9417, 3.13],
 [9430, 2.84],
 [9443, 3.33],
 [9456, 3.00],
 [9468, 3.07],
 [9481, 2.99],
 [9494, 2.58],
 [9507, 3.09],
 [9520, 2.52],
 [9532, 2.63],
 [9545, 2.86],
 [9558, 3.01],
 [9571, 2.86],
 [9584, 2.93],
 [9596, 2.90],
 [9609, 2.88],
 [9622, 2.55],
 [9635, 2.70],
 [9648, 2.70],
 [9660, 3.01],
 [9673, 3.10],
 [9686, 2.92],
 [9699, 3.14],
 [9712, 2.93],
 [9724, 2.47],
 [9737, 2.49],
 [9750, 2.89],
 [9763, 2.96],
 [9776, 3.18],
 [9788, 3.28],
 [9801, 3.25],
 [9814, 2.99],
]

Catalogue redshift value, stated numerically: 0.297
